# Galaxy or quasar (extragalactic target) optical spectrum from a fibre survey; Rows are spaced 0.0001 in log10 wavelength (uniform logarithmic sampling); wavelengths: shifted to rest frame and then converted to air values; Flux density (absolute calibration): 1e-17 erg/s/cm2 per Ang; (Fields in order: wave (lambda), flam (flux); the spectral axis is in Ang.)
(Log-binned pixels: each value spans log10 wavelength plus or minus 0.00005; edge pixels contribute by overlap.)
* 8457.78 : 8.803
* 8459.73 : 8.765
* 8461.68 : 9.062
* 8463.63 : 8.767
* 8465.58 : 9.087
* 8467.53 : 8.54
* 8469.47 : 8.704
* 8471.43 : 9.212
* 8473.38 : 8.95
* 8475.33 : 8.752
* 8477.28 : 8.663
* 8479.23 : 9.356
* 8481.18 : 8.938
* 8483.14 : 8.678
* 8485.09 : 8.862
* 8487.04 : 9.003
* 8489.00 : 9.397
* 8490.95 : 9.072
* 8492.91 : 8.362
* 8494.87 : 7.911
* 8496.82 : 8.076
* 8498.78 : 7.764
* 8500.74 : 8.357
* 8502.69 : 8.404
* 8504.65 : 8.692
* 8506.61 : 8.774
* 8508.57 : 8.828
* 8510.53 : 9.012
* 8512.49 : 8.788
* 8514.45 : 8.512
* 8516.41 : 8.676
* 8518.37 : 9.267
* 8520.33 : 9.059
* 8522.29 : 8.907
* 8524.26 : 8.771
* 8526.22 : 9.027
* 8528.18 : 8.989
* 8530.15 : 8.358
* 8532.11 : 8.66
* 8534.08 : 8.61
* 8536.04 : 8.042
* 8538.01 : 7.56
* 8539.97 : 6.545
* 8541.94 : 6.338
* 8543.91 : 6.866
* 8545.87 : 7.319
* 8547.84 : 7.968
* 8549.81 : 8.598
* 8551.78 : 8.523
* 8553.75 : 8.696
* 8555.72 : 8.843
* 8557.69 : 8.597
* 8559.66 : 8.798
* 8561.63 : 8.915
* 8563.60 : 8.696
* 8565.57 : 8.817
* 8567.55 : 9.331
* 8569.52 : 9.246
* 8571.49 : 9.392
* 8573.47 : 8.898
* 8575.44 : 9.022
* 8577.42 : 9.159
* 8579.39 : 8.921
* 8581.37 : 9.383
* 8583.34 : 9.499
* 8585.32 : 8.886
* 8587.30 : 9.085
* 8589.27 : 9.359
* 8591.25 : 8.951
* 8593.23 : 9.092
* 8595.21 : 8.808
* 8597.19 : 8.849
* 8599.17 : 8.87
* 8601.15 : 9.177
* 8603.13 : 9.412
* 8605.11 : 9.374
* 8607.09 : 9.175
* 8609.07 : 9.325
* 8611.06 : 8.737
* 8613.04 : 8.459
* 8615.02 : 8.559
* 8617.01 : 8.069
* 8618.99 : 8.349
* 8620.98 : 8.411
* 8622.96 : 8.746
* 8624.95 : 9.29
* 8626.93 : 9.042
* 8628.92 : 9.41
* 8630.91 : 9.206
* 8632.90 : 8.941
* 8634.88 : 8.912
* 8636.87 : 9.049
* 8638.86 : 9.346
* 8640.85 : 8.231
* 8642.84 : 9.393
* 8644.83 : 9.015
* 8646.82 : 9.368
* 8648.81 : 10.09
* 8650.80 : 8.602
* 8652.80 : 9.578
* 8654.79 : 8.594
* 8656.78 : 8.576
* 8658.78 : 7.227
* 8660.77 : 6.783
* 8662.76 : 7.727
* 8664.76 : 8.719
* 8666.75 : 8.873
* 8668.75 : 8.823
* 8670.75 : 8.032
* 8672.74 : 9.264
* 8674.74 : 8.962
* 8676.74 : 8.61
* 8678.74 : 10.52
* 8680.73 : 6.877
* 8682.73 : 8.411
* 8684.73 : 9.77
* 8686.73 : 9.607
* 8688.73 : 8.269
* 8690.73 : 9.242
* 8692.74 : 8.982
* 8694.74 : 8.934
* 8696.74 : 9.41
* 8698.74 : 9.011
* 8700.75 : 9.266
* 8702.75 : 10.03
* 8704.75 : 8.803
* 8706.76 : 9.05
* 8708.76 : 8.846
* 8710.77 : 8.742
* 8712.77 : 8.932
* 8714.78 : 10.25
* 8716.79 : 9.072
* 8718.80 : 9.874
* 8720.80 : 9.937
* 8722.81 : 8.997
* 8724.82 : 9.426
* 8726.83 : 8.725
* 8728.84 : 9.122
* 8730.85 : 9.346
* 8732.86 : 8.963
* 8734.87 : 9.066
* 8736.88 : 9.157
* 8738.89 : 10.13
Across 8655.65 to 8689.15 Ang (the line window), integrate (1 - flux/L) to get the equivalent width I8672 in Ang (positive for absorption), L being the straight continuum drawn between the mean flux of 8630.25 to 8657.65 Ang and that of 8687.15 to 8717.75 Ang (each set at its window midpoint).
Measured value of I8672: 2.1 Ang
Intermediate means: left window 9.07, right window 9.13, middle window 8.54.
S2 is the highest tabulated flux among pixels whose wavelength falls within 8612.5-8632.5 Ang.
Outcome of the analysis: 9.41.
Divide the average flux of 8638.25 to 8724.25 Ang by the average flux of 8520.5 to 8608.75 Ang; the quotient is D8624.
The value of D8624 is 1.03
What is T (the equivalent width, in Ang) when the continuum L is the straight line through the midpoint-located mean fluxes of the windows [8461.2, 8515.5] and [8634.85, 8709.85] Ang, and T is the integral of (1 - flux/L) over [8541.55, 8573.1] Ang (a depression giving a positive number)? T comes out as 1.1 Ang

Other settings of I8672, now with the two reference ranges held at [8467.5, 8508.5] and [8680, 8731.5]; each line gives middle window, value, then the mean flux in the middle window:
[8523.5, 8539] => 0.50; 8.5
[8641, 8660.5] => 0.40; 8.83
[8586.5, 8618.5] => -0.09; 8.95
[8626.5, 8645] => -0.15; 9.05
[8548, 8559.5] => 0.28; 8.61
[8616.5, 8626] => 0.38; 8.61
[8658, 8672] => 1.52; 8.07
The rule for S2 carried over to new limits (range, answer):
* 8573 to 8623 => 9.499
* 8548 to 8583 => 9.392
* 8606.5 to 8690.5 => 10.52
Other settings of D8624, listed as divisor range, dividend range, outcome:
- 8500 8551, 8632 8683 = 1.04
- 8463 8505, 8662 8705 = 1.02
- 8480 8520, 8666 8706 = 1.04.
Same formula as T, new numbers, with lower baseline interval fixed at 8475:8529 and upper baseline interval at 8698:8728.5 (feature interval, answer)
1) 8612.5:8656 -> 0.61 Ang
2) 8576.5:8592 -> -0.37 Ang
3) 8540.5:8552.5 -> 1.78 Ang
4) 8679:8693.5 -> 0.59 Ang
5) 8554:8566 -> 0.16 Ang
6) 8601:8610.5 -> -0.29 Ang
